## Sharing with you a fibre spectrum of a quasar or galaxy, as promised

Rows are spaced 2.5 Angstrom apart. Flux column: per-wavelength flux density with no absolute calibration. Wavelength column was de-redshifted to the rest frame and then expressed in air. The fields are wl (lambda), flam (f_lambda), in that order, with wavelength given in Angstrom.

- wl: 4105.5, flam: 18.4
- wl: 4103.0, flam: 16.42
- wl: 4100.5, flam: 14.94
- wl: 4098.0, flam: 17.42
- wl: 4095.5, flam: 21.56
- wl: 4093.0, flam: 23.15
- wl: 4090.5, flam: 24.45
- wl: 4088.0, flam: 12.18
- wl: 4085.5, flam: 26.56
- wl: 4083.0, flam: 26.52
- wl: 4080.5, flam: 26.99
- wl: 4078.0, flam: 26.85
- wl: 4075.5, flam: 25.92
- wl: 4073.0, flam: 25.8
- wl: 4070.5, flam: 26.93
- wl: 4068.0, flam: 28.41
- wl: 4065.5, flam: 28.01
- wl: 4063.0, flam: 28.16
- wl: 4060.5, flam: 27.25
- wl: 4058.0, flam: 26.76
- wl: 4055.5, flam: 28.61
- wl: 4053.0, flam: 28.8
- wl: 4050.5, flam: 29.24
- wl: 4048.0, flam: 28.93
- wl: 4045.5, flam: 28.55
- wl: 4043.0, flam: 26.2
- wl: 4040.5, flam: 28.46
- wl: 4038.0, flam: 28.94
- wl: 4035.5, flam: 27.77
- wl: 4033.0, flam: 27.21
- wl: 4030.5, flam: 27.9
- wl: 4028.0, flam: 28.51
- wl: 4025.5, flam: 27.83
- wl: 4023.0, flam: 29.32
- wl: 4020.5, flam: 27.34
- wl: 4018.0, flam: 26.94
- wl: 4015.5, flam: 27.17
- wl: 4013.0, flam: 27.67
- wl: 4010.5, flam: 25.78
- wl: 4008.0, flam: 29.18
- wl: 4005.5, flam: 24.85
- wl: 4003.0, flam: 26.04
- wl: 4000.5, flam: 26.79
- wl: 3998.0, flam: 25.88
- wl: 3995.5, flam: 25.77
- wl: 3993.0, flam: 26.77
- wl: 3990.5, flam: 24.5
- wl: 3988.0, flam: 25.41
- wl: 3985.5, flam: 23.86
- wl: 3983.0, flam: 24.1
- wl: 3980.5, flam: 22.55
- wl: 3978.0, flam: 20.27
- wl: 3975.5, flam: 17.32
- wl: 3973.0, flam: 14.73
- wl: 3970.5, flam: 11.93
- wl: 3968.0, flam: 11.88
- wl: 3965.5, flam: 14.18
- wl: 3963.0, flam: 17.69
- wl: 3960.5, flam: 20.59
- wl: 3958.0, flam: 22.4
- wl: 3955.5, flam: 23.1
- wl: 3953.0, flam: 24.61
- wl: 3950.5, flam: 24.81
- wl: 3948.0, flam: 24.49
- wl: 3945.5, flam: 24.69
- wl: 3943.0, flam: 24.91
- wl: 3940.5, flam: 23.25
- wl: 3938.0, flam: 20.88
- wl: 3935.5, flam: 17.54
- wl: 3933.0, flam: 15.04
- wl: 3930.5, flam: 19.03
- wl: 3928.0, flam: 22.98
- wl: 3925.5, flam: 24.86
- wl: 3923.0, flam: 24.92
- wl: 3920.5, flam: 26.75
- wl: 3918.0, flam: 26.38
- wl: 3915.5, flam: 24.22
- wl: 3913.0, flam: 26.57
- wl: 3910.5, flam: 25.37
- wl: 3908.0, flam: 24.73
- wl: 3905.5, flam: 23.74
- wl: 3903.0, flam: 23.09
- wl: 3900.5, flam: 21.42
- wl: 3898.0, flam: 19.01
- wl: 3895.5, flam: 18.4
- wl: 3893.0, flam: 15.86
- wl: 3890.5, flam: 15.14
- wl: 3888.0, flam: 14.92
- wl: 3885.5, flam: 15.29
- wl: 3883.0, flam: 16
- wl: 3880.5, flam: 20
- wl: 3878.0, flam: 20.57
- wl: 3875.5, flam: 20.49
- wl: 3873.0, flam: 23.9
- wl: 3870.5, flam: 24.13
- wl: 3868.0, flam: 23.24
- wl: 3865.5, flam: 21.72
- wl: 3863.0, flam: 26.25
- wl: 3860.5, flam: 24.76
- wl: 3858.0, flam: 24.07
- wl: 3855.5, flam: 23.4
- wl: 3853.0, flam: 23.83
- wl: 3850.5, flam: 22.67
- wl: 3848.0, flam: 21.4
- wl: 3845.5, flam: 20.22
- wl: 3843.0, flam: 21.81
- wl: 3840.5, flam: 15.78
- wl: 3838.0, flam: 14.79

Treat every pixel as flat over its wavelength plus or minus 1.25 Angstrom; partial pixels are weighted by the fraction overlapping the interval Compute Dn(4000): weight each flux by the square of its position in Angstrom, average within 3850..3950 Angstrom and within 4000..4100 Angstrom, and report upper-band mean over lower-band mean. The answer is 1.30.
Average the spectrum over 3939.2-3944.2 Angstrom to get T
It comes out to 24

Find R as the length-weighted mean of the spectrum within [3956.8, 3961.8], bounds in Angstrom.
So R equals 21.4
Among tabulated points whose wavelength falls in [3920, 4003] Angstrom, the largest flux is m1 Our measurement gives 26.79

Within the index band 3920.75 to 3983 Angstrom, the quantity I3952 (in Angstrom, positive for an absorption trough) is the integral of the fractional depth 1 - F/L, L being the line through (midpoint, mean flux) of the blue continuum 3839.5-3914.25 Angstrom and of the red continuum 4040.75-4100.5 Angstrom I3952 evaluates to 6.5 Angstrom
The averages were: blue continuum 21.3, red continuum 25.6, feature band 20.5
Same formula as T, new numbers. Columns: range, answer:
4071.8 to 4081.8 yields 26.4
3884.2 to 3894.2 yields 15.3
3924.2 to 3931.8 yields 22.3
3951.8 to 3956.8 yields 23.8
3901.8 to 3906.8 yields 23.4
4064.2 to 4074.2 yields 27.3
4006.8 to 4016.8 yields 27.4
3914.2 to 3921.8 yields 25.8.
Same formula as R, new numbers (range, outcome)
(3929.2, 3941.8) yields 19.2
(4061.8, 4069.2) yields 28.2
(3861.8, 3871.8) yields 23.8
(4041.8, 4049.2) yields 27.9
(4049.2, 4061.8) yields 28.1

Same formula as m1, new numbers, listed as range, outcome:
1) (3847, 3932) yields 26.75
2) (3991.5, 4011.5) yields 29.18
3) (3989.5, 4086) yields 29.32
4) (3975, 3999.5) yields 26.77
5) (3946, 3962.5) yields 24.81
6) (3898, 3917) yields 26.57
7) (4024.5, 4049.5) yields 28.94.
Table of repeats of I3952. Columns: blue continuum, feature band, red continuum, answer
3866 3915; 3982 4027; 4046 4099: -4.85 Angstrom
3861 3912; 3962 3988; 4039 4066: 6.85 Angstrom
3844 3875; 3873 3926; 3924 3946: 2.06 Angstrom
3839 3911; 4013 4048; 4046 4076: -1.58 Angstrom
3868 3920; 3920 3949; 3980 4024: 0.84 Angstrom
